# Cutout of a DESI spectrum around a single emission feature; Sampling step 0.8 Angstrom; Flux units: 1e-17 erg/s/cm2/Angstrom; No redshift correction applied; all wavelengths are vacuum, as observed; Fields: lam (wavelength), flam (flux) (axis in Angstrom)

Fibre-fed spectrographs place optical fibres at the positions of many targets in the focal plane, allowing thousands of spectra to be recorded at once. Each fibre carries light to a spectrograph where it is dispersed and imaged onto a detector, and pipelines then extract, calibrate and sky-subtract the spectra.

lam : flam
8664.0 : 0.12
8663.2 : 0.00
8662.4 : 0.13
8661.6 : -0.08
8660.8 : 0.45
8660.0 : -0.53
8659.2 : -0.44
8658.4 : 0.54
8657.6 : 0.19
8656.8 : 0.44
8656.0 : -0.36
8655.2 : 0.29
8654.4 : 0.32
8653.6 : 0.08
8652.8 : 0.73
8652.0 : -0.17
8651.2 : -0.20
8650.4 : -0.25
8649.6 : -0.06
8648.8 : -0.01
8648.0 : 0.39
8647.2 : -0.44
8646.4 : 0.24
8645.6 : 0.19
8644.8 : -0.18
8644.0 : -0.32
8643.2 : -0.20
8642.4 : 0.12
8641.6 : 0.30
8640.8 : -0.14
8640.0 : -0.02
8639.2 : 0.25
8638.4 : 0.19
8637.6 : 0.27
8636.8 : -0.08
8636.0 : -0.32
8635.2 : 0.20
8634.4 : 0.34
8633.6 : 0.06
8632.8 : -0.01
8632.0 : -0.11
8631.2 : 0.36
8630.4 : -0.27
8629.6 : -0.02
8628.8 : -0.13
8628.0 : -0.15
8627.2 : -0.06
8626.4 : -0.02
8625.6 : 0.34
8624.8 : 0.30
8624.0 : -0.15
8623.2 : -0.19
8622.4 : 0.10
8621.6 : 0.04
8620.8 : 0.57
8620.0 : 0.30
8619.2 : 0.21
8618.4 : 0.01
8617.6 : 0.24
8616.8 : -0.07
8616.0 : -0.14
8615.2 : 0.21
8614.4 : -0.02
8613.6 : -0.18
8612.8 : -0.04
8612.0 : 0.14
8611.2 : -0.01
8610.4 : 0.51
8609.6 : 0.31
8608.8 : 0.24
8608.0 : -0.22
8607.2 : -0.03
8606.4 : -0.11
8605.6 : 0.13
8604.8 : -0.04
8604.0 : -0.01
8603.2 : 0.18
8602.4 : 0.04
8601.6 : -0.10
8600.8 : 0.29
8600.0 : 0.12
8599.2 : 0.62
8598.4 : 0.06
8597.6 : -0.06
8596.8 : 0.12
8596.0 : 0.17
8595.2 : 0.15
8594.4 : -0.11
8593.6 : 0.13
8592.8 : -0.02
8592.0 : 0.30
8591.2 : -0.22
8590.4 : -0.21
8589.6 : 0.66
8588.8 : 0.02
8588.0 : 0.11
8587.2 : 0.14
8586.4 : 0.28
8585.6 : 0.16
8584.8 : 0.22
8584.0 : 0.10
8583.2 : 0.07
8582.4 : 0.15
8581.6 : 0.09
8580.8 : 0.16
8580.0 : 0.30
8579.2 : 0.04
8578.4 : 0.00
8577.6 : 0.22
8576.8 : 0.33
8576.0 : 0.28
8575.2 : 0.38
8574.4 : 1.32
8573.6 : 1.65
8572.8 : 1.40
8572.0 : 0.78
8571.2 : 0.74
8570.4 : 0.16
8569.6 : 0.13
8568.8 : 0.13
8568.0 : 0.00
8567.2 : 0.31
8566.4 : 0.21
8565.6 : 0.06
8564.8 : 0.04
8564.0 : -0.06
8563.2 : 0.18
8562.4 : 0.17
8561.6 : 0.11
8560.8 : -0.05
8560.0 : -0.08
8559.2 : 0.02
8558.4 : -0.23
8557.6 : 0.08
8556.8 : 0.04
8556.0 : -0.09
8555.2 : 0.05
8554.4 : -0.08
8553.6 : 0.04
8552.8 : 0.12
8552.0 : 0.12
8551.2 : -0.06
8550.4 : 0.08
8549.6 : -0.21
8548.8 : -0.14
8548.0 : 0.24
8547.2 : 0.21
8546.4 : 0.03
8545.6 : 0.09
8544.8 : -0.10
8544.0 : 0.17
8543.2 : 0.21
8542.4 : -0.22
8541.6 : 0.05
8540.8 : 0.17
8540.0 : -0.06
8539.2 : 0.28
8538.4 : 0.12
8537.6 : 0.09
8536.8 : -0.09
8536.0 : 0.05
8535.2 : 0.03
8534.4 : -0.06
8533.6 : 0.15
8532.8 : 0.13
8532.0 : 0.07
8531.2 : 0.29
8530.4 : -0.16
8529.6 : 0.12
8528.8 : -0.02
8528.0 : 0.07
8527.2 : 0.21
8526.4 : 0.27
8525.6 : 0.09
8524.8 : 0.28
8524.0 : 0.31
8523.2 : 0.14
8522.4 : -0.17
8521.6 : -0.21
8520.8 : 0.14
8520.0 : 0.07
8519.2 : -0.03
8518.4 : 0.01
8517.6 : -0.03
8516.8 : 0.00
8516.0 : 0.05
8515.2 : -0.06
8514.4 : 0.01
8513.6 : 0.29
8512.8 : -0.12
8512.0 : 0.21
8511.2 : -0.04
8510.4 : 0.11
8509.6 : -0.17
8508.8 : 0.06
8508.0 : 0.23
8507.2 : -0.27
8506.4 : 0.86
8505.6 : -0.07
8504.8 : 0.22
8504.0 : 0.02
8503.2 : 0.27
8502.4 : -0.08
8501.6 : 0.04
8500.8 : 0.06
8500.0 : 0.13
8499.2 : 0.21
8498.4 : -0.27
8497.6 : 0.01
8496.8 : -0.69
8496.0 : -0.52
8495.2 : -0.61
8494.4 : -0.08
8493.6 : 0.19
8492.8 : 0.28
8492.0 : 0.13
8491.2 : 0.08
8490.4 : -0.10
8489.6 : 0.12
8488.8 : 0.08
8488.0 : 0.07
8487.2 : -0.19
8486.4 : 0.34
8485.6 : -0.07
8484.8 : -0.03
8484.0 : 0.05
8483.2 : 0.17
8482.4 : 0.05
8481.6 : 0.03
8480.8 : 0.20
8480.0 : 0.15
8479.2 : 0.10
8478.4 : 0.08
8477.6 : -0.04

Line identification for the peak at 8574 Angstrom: Hbeta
